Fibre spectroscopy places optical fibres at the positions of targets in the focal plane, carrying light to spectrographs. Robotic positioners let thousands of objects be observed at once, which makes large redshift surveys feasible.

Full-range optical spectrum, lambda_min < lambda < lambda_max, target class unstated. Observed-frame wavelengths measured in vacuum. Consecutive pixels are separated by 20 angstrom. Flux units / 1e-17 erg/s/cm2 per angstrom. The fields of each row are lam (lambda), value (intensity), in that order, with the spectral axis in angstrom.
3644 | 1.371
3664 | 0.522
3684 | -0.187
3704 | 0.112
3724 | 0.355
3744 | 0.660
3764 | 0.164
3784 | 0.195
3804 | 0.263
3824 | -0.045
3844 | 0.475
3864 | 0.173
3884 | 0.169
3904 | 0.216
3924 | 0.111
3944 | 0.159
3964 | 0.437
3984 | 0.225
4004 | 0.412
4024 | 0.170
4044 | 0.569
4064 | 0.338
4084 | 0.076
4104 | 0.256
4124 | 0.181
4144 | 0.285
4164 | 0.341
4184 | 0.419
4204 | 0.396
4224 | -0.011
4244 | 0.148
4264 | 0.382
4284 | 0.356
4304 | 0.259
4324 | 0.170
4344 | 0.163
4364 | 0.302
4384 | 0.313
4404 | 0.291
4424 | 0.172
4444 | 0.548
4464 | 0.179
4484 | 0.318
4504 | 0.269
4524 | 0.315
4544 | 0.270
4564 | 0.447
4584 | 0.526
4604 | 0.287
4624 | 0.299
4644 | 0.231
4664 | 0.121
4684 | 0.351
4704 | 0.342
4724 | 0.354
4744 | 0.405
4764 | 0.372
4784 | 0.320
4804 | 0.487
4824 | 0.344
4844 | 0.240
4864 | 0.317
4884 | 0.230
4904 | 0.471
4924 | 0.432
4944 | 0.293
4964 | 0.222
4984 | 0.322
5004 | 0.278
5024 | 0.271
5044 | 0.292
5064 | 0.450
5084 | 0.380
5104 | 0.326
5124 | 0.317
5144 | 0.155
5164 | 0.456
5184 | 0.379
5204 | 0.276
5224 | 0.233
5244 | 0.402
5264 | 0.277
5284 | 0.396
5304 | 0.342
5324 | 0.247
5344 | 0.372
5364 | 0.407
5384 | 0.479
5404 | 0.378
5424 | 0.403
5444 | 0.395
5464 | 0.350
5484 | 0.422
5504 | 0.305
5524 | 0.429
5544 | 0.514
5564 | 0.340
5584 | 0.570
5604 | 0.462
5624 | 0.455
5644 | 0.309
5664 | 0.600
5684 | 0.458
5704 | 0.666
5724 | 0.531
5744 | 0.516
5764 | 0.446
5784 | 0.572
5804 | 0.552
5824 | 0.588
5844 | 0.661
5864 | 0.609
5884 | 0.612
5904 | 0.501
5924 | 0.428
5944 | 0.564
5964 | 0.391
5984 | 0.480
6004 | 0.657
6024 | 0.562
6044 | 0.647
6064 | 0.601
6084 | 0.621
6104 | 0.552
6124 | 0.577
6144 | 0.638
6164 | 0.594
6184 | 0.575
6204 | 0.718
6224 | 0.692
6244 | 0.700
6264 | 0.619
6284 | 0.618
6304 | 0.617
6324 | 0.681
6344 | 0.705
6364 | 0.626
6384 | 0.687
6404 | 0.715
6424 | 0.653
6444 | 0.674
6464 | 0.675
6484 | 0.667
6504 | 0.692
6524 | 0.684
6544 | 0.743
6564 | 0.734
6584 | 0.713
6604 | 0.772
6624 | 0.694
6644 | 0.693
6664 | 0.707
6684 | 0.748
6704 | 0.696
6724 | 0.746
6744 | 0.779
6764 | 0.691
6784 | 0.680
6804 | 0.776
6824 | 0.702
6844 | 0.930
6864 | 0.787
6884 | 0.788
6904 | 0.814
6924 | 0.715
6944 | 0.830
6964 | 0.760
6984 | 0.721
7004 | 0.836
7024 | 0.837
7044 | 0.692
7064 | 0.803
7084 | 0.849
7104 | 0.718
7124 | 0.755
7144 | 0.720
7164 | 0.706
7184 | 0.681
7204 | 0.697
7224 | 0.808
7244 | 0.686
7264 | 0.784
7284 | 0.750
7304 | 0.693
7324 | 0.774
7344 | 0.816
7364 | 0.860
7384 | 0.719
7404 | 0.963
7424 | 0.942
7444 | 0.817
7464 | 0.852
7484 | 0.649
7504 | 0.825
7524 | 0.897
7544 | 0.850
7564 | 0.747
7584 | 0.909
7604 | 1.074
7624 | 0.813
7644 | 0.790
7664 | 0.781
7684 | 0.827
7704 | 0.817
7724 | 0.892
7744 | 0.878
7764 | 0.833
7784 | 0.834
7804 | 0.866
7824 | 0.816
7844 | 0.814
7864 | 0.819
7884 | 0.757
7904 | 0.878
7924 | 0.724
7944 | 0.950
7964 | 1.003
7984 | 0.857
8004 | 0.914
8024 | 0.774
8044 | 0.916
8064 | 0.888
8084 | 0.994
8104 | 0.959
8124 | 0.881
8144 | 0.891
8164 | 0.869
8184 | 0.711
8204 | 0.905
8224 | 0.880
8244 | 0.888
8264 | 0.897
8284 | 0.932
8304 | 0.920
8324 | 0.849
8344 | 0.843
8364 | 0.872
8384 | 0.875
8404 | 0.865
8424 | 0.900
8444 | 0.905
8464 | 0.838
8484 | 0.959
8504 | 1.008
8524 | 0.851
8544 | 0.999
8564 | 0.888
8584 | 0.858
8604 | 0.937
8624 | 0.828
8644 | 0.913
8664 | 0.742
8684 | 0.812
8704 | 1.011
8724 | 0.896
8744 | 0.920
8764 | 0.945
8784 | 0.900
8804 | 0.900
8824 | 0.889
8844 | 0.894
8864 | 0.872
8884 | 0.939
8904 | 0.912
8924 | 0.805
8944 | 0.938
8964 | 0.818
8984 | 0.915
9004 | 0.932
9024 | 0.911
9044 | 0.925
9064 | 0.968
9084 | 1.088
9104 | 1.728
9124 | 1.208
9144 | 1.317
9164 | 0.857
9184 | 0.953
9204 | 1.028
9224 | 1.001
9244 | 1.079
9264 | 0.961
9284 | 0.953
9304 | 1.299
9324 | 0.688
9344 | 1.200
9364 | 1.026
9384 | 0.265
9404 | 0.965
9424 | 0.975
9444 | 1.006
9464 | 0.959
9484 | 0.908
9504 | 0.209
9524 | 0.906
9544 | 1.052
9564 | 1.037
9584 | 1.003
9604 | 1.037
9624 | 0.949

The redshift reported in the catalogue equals 0.387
